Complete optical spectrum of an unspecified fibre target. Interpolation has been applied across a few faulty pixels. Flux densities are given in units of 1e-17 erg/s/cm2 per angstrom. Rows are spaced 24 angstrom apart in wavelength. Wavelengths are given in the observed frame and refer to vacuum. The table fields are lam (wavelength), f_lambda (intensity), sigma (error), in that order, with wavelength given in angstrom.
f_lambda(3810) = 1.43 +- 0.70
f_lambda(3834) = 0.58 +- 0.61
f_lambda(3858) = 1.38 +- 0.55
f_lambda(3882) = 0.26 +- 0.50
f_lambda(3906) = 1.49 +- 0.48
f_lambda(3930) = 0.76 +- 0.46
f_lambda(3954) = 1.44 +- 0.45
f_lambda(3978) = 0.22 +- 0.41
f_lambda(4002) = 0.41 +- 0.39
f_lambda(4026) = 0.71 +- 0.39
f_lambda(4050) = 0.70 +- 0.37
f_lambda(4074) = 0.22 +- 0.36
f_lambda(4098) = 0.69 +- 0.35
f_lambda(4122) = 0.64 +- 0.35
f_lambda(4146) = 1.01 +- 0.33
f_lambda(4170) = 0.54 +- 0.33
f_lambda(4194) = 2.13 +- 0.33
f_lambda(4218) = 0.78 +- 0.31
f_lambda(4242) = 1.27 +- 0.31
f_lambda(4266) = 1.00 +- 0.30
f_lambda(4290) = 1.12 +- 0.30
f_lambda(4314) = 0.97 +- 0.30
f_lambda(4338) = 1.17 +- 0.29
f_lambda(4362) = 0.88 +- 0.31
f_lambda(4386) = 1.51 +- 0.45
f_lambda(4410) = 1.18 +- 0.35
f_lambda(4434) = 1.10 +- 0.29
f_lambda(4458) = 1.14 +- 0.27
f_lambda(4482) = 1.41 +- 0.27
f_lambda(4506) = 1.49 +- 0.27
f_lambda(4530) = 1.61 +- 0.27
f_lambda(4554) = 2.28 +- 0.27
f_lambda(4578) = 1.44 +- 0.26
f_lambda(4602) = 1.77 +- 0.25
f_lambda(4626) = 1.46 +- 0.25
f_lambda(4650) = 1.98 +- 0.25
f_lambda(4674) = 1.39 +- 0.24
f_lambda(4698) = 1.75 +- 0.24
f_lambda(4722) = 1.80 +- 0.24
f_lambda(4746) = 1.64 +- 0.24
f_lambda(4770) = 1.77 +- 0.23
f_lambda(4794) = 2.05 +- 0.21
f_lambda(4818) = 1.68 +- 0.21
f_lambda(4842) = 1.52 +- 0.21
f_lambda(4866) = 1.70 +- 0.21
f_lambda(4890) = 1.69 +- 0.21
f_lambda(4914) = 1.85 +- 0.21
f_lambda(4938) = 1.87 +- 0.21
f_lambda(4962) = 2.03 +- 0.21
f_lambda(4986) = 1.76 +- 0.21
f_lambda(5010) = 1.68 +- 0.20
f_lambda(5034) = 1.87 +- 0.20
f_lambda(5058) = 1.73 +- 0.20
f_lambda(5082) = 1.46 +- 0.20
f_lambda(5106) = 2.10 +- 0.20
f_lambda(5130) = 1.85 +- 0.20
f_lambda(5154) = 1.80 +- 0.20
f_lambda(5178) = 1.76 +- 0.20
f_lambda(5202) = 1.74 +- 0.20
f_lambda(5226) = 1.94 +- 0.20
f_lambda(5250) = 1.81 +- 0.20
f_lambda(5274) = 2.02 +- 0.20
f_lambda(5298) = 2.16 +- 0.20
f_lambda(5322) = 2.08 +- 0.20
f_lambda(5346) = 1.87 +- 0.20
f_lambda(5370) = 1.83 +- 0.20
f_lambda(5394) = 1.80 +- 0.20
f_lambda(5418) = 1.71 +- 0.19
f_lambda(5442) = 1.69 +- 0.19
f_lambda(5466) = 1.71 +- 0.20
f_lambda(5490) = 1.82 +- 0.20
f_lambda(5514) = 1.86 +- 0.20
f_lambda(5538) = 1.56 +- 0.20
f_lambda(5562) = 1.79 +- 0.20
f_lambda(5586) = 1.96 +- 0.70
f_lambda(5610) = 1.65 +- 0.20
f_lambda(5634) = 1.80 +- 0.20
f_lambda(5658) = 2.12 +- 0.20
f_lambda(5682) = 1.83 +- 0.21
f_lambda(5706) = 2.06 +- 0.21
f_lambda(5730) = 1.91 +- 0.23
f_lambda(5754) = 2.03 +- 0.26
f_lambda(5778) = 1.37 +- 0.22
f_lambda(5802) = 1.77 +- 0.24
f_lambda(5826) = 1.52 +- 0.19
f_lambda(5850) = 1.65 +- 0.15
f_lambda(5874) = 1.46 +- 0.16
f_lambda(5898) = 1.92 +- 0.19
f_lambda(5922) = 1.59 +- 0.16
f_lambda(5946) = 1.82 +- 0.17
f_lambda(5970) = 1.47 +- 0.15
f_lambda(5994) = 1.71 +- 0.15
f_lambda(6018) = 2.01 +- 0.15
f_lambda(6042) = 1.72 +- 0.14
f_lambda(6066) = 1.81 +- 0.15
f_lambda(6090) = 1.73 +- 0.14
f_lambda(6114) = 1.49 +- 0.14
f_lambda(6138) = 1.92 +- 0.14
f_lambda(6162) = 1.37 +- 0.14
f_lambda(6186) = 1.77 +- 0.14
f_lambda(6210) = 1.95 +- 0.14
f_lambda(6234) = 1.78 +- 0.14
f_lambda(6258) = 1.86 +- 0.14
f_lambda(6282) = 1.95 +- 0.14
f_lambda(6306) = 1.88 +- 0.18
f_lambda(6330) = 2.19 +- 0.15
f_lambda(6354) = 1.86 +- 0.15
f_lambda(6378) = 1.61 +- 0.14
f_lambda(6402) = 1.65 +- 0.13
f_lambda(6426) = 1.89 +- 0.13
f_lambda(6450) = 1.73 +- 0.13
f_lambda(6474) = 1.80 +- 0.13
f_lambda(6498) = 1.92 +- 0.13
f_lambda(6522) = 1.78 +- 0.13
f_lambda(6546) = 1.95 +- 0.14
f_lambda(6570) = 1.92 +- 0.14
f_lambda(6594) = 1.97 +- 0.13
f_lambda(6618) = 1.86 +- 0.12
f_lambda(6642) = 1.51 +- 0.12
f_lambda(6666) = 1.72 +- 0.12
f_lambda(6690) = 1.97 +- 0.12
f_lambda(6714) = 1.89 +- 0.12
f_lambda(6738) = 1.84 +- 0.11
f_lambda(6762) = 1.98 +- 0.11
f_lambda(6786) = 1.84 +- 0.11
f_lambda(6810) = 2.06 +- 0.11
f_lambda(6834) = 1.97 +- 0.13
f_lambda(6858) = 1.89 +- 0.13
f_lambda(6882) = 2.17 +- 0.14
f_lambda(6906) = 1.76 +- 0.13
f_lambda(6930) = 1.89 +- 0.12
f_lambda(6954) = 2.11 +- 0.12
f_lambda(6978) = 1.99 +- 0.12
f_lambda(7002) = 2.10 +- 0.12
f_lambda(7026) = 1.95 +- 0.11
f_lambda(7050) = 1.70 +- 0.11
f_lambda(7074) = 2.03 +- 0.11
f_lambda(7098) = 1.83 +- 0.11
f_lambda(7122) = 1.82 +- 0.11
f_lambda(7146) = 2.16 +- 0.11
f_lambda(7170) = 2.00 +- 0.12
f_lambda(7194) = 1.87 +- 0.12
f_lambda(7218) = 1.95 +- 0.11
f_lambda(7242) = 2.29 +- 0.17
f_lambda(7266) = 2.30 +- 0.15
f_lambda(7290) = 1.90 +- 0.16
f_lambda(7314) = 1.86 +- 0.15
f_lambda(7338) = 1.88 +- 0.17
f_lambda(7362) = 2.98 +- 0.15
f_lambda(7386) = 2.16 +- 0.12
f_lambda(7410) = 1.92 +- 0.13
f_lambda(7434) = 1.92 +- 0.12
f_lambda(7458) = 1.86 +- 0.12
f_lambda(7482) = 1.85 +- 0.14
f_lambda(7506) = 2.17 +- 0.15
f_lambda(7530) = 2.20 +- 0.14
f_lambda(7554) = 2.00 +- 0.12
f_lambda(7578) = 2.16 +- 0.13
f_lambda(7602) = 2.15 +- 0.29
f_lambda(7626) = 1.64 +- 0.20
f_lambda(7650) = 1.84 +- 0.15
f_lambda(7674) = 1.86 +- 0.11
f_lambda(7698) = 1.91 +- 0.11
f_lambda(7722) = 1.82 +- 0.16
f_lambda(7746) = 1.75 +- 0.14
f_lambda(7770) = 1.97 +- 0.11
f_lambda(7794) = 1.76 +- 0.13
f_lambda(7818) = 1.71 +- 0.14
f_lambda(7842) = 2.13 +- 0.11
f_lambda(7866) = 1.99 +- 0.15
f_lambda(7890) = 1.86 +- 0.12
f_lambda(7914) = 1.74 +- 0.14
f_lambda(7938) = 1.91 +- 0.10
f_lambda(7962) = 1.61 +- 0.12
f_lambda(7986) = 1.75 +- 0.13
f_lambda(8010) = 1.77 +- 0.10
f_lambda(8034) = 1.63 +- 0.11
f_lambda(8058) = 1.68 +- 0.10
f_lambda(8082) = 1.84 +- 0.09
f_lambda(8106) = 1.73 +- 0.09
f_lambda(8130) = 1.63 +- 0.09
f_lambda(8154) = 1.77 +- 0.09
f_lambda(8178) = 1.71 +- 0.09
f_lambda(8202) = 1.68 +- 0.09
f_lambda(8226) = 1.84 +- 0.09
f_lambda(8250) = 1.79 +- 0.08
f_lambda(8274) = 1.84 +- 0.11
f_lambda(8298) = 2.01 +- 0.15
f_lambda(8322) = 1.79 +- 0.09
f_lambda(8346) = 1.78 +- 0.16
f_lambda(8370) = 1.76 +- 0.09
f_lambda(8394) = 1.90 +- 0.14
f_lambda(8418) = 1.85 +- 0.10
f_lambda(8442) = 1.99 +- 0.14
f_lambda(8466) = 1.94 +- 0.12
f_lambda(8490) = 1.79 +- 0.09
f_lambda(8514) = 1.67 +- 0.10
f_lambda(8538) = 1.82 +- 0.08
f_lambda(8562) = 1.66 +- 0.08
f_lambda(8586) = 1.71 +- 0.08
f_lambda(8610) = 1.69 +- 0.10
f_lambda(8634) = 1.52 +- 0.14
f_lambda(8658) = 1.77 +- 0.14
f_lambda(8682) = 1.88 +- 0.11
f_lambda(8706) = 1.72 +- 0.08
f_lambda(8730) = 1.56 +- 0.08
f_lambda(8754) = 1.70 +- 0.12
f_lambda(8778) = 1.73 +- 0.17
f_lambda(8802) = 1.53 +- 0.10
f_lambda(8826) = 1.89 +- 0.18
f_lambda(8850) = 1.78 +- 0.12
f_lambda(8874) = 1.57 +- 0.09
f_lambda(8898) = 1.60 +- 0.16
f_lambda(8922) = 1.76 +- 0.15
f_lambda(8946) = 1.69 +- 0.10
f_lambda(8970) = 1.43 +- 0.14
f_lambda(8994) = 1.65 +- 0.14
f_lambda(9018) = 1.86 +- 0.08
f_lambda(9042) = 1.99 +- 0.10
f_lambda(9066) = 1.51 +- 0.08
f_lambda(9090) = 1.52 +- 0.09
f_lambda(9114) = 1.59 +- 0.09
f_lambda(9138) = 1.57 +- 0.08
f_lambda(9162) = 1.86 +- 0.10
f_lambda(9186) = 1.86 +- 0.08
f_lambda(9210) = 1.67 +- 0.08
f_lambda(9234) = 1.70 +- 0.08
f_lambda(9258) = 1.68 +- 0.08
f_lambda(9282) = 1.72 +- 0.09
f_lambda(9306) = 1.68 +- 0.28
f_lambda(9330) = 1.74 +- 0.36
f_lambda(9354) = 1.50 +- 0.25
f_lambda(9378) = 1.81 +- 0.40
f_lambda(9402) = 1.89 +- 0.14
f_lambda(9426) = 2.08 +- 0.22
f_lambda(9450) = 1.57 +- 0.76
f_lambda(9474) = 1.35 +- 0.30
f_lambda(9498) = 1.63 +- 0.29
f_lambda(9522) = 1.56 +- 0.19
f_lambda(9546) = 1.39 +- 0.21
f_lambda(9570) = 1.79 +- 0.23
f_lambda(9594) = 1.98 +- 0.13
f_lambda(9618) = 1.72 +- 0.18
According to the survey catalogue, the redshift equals 0.123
